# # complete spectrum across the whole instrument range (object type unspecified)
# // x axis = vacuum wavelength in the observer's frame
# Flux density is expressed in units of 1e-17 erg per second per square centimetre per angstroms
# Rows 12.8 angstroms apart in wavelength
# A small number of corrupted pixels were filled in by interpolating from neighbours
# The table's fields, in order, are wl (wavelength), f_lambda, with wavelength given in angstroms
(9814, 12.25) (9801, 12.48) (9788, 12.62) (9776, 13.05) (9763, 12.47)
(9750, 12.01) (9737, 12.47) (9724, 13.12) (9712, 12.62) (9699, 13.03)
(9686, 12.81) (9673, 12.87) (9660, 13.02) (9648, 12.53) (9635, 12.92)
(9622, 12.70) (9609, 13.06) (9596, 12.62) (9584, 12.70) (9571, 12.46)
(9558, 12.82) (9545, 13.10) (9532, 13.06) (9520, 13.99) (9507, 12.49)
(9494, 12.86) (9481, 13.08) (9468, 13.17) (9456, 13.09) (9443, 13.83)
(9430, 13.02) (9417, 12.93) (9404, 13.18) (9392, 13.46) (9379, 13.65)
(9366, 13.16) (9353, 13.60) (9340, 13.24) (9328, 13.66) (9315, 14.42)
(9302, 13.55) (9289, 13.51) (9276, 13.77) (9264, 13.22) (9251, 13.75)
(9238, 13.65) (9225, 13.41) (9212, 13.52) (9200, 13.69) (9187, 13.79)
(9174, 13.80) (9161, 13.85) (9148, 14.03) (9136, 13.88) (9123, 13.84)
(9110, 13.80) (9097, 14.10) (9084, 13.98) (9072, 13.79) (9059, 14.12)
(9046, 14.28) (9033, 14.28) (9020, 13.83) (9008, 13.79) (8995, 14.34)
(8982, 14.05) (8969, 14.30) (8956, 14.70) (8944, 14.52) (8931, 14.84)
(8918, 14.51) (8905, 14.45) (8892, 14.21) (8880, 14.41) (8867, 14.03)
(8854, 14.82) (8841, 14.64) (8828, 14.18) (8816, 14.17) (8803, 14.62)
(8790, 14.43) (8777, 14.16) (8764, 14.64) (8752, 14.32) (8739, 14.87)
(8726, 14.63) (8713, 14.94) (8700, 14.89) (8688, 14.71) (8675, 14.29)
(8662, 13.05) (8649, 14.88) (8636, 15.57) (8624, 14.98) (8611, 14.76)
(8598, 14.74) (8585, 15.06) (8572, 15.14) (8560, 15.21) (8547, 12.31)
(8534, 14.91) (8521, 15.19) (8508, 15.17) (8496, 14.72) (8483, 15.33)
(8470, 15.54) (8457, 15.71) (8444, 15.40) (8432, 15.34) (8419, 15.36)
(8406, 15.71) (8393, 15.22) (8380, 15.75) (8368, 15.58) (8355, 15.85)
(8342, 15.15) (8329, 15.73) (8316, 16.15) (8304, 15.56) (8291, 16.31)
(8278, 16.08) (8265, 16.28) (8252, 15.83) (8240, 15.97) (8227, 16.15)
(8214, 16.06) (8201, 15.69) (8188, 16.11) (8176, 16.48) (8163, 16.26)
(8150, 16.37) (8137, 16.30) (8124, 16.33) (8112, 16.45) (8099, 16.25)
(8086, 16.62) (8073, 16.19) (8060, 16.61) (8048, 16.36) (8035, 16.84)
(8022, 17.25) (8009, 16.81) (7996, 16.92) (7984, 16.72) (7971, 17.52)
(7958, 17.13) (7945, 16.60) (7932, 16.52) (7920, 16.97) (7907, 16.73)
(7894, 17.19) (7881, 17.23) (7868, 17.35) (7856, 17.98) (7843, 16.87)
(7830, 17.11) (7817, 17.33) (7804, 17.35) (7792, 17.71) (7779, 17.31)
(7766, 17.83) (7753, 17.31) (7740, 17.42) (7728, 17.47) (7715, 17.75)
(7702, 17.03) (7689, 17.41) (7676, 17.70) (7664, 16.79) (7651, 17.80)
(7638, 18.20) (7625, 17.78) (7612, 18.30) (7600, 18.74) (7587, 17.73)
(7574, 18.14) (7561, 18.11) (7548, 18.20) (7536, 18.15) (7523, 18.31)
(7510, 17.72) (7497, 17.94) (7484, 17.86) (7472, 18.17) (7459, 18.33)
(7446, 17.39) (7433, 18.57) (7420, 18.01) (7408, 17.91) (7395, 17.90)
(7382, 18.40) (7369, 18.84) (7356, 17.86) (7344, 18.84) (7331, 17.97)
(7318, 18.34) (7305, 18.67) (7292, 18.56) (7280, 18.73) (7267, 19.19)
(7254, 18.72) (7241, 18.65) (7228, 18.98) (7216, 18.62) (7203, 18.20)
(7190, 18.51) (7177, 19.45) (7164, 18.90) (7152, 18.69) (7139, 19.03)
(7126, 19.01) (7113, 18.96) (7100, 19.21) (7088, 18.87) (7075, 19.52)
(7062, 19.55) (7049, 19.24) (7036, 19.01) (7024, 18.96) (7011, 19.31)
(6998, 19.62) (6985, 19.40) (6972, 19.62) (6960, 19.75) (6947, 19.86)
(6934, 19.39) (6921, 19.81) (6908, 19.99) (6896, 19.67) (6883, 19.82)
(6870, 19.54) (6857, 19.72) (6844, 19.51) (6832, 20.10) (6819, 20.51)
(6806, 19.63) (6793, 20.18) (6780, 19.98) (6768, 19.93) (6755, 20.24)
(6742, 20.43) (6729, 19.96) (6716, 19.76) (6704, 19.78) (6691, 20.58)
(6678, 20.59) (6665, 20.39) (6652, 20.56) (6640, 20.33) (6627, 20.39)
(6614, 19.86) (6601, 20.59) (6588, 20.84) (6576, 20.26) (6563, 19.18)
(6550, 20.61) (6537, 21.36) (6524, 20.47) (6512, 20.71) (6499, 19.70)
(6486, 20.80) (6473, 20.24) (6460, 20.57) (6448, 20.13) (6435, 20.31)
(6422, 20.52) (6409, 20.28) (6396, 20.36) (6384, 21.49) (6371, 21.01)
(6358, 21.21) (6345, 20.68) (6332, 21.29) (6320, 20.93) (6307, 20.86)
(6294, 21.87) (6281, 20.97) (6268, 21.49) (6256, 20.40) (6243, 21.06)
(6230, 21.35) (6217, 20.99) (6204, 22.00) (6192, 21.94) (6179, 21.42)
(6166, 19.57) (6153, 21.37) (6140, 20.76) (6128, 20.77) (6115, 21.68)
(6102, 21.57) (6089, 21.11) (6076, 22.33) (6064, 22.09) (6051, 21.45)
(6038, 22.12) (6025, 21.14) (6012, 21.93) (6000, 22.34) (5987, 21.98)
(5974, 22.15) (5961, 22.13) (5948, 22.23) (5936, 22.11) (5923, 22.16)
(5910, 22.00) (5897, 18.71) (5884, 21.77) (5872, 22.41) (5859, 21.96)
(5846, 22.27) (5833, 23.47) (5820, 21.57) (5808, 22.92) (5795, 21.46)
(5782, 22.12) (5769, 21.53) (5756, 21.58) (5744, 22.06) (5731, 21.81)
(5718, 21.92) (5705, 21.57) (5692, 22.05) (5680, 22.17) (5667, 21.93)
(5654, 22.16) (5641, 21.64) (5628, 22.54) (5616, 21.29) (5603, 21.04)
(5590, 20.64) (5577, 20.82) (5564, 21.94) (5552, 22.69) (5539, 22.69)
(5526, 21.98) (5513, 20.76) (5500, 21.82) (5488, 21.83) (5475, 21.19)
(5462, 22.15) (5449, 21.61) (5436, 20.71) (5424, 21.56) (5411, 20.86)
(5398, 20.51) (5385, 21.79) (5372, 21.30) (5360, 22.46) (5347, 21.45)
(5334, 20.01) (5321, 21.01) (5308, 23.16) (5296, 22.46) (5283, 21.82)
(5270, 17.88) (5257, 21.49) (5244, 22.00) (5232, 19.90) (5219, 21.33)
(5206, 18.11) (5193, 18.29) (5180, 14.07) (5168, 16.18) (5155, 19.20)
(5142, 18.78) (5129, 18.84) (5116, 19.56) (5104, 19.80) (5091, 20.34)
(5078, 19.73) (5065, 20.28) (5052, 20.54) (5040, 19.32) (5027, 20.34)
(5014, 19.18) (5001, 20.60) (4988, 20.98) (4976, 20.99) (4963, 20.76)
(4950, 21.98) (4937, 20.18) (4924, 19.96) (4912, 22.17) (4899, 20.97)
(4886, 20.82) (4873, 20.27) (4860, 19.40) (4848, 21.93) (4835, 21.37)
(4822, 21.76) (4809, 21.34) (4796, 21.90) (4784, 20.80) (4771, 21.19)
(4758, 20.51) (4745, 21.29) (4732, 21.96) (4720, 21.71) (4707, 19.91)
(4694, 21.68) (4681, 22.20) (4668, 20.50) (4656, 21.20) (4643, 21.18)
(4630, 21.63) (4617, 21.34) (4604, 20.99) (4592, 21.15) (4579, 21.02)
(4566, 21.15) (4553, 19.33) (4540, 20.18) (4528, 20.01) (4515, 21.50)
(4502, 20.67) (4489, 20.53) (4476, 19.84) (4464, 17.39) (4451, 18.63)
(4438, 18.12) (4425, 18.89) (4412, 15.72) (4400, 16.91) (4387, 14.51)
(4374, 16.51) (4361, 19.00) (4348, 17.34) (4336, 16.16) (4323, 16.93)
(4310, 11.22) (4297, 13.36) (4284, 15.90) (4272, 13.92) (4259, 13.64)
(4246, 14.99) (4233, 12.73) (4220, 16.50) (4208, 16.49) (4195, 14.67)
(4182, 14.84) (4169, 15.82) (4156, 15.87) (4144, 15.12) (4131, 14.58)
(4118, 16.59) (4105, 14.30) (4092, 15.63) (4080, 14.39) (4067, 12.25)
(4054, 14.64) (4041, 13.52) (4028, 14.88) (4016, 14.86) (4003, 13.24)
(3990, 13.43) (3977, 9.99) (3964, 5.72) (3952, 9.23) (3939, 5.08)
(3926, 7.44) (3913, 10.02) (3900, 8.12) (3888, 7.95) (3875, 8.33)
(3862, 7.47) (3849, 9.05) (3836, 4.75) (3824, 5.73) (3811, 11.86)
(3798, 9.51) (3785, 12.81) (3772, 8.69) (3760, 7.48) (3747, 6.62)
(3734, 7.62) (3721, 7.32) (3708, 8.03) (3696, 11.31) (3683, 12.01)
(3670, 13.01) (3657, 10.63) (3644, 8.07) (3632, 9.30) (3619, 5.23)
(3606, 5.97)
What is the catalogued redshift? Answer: 0.00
